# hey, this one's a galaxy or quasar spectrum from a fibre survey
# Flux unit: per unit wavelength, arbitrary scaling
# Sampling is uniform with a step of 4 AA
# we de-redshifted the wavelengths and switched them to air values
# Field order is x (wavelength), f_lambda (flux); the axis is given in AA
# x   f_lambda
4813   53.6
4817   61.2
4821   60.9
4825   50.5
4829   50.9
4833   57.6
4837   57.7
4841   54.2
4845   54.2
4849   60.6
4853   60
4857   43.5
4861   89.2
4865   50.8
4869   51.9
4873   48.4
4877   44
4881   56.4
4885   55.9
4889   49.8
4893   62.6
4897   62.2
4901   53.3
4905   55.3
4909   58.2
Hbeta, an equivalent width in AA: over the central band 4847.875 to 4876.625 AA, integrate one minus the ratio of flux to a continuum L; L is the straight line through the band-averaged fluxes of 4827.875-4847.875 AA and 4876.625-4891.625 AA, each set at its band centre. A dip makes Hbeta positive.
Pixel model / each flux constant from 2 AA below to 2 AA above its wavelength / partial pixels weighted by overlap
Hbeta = -1.5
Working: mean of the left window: 55.3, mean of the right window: 52.8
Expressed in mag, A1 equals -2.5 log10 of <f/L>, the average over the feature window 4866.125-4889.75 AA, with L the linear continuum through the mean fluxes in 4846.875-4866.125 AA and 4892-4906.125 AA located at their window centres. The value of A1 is 0.17 mag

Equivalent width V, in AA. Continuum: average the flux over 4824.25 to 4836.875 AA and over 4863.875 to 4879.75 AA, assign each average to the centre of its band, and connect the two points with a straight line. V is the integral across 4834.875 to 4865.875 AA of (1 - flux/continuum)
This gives -4.6 AA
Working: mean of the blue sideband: 53.9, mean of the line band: 59.1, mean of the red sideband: 49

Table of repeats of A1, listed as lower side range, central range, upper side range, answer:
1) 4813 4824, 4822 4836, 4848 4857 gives 0.08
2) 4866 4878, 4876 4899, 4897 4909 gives -0.06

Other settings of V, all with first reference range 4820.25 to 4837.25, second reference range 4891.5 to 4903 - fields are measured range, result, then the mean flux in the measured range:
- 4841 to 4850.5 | -0.1 AA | 56.6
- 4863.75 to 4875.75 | 1.6 AA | 49.9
